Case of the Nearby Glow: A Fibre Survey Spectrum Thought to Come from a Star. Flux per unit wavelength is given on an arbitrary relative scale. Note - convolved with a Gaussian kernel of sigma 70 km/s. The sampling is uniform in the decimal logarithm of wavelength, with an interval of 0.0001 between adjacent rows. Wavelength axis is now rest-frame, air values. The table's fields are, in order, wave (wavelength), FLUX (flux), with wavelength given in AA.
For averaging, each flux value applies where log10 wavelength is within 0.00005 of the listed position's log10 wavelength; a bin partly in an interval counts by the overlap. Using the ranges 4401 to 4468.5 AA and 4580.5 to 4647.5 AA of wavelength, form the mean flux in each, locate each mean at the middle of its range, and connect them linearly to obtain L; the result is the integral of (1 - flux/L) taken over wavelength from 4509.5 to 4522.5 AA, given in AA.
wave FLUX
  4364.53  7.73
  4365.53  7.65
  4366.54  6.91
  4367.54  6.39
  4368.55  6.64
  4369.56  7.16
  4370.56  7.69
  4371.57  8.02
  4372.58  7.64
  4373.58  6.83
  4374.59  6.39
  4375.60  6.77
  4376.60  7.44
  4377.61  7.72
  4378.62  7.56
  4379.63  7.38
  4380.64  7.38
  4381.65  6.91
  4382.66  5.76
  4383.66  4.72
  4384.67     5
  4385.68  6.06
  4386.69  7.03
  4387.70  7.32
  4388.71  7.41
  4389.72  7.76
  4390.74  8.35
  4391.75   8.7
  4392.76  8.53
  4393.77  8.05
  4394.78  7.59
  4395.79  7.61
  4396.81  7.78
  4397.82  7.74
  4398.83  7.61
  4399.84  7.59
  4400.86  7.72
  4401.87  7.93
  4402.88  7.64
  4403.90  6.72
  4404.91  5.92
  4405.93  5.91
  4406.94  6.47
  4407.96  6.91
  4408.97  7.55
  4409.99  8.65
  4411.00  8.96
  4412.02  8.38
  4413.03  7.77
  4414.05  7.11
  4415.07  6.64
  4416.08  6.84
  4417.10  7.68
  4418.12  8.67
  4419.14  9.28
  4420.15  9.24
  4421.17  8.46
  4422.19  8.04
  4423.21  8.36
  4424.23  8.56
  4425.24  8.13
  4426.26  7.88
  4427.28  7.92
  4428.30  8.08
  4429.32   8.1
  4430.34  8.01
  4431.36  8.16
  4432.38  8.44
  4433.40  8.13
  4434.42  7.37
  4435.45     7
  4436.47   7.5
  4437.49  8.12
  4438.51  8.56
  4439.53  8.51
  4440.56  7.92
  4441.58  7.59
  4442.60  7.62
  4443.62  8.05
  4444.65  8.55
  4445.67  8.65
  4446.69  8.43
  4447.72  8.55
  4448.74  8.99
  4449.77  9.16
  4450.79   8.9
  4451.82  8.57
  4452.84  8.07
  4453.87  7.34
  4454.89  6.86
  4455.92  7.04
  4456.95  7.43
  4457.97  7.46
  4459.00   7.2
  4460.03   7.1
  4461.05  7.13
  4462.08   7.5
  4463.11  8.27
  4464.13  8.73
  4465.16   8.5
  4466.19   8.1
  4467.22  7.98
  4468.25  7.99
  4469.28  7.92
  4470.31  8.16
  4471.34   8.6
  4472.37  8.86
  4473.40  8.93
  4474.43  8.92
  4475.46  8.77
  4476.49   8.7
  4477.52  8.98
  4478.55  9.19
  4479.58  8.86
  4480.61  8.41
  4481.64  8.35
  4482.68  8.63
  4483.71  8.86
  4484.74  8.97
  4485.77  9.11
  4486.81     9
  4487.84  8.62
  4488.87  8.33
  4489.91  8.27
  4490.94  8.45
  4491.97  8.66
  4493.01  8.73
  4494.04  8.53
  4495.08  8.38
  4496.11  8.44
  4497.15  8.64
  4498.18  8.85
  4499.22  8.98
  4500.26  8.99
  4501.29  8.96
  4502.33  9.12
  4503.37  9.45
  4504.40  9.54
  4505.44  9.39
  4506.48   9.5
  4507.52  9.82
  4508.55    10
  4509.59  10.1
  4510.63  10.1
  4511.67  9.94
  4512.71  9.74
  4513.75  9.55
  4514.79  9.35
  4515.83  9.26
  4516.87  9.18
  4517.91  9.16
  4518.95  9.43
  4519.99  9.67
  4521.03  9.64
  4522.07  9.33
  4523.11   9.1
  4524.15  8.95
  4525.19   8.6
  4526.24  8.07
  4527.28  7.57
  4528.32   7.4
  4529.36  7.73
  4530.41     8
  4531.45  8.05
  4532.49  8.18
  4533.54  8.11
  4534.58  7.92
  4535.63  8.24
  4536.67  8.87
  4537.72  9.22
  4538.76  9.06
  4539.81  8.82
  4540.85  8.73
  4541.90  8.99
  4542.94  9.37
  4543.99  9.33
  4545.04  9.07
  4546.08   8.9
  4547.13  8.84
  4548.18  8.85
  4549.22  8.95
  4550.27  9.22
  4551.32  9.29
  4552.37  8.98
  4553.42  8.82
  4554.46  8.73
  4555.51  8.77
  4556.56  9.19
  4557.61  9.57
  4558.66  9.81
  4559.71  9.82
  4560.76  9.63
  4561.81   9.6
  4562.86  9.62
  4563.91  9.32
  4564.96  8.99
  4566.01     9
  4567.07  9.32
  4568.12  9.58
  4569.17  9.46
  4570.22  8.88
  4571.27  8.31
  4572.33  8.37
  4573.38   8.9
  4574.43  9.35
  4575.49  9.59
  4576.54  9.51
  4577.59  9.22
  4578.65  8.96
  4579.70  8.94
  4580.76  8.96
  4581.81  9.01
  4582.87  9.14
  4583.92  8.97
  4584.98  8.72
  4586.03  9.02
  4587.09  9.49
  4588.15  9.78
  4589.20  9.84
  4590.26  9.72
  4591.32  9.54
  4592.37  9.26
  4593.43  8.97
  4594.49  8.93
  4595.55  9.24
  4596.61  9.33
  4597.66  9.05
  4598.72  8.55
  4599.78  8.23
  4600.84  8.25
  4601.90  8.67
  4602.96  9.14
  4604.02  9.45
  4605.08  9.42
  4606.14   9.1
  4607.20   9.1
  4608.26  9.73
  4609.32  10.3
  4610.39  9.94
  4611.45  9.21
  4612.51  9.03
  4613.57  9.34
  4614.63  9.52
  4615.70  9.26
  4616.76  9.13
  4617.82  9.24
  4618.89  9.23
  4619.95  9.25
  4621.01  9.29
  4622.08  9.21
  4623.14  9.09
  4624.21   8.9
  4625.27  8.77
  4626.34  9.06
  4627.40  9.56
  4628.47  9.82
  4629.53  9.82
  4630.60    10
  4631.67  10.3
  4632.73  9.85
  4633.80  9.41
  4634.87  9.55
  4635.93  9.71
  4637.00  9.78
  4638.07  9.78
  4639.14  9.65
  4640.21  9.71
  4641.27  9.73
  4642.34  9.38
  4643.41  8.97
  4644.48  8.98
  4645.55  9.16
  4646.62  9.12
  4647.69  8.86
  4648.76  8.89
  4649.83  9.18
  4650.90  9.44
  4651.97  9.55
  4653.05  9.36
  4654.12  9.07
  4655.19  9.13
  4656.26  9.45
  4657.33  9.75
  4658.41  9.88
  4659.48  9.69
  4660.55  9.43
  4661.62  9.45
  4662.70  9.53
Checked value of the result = -1.6 AA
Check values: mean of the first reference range 7.9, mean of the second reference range 9.31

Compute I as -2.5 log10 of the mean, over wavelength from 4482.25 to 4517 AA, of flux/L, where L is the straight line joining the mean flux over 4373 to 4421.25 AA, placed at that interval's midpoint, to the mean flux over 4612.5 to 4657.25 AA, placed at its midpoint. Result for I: -0.11 mag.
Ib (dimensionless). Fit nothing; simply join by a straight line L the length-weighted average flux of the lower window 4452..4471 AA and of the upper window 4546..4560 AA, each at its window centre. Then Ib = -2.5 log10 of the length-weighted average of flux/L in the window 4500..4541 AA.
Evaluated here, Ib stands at -0.05 mag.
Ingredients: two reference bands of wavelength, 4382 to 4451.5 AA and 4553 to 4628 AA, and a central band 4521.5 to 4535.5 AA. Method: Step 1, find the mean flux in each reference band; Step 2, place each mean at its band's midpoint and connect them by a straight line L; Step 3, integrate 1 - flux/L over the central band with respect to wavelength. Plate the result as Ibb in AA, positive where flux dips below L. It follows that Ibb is 0.73 AA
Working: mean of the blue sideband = 7.77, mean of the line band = 8.24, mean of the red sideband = 9.2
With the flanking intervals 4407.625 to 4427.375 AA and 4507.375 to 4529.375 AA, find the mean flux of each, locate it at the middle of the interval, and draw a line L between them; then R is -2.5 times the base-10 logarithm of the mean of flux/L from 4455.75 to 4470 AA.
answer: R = 0.108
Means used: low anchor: 8.07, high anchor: 9.19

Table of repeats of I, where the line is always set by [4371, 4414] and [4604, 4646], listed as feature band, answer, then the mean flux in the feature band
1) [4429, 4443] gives -0.03 mag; 7.93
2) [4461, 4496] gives -0.06 mag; 8.53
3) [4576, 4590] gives -0.02 mag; 9.21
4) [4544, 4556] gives -0.03 mag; 8.97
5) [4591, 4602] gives 0.03 mag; 8.91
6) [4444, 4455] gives -0.08 mag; 8.42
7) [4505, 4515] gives -0.16 mag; 9.76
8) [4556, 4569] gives -0.07 mag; 9.45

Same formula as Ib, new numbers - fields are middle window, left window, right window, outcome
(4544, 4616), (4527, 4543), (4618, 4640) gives -0.03 mag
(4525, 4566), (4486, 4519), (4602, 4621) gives 0.05 mag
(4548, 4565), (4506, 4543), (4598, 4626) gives -0.03 mag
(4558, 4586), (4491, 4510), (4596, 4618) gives 0.00 mag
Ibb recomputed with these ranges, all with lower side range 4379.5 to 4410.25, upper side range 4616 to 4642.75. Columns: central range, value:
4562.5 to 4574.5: -0.2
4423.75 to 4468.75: -1.8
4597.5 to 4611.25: 0.1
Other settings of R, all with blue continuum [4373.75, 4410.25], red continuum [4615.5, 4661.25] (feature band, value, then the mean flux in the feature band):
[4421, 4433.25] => -0.09 mag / 8.17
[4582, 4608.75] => -0.01 mag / 9.14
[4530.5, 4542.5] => -0.01 mag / 8.55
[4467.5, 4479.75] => -0.09 mag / 8.64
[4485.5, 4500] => -0.07 mag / 8.64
